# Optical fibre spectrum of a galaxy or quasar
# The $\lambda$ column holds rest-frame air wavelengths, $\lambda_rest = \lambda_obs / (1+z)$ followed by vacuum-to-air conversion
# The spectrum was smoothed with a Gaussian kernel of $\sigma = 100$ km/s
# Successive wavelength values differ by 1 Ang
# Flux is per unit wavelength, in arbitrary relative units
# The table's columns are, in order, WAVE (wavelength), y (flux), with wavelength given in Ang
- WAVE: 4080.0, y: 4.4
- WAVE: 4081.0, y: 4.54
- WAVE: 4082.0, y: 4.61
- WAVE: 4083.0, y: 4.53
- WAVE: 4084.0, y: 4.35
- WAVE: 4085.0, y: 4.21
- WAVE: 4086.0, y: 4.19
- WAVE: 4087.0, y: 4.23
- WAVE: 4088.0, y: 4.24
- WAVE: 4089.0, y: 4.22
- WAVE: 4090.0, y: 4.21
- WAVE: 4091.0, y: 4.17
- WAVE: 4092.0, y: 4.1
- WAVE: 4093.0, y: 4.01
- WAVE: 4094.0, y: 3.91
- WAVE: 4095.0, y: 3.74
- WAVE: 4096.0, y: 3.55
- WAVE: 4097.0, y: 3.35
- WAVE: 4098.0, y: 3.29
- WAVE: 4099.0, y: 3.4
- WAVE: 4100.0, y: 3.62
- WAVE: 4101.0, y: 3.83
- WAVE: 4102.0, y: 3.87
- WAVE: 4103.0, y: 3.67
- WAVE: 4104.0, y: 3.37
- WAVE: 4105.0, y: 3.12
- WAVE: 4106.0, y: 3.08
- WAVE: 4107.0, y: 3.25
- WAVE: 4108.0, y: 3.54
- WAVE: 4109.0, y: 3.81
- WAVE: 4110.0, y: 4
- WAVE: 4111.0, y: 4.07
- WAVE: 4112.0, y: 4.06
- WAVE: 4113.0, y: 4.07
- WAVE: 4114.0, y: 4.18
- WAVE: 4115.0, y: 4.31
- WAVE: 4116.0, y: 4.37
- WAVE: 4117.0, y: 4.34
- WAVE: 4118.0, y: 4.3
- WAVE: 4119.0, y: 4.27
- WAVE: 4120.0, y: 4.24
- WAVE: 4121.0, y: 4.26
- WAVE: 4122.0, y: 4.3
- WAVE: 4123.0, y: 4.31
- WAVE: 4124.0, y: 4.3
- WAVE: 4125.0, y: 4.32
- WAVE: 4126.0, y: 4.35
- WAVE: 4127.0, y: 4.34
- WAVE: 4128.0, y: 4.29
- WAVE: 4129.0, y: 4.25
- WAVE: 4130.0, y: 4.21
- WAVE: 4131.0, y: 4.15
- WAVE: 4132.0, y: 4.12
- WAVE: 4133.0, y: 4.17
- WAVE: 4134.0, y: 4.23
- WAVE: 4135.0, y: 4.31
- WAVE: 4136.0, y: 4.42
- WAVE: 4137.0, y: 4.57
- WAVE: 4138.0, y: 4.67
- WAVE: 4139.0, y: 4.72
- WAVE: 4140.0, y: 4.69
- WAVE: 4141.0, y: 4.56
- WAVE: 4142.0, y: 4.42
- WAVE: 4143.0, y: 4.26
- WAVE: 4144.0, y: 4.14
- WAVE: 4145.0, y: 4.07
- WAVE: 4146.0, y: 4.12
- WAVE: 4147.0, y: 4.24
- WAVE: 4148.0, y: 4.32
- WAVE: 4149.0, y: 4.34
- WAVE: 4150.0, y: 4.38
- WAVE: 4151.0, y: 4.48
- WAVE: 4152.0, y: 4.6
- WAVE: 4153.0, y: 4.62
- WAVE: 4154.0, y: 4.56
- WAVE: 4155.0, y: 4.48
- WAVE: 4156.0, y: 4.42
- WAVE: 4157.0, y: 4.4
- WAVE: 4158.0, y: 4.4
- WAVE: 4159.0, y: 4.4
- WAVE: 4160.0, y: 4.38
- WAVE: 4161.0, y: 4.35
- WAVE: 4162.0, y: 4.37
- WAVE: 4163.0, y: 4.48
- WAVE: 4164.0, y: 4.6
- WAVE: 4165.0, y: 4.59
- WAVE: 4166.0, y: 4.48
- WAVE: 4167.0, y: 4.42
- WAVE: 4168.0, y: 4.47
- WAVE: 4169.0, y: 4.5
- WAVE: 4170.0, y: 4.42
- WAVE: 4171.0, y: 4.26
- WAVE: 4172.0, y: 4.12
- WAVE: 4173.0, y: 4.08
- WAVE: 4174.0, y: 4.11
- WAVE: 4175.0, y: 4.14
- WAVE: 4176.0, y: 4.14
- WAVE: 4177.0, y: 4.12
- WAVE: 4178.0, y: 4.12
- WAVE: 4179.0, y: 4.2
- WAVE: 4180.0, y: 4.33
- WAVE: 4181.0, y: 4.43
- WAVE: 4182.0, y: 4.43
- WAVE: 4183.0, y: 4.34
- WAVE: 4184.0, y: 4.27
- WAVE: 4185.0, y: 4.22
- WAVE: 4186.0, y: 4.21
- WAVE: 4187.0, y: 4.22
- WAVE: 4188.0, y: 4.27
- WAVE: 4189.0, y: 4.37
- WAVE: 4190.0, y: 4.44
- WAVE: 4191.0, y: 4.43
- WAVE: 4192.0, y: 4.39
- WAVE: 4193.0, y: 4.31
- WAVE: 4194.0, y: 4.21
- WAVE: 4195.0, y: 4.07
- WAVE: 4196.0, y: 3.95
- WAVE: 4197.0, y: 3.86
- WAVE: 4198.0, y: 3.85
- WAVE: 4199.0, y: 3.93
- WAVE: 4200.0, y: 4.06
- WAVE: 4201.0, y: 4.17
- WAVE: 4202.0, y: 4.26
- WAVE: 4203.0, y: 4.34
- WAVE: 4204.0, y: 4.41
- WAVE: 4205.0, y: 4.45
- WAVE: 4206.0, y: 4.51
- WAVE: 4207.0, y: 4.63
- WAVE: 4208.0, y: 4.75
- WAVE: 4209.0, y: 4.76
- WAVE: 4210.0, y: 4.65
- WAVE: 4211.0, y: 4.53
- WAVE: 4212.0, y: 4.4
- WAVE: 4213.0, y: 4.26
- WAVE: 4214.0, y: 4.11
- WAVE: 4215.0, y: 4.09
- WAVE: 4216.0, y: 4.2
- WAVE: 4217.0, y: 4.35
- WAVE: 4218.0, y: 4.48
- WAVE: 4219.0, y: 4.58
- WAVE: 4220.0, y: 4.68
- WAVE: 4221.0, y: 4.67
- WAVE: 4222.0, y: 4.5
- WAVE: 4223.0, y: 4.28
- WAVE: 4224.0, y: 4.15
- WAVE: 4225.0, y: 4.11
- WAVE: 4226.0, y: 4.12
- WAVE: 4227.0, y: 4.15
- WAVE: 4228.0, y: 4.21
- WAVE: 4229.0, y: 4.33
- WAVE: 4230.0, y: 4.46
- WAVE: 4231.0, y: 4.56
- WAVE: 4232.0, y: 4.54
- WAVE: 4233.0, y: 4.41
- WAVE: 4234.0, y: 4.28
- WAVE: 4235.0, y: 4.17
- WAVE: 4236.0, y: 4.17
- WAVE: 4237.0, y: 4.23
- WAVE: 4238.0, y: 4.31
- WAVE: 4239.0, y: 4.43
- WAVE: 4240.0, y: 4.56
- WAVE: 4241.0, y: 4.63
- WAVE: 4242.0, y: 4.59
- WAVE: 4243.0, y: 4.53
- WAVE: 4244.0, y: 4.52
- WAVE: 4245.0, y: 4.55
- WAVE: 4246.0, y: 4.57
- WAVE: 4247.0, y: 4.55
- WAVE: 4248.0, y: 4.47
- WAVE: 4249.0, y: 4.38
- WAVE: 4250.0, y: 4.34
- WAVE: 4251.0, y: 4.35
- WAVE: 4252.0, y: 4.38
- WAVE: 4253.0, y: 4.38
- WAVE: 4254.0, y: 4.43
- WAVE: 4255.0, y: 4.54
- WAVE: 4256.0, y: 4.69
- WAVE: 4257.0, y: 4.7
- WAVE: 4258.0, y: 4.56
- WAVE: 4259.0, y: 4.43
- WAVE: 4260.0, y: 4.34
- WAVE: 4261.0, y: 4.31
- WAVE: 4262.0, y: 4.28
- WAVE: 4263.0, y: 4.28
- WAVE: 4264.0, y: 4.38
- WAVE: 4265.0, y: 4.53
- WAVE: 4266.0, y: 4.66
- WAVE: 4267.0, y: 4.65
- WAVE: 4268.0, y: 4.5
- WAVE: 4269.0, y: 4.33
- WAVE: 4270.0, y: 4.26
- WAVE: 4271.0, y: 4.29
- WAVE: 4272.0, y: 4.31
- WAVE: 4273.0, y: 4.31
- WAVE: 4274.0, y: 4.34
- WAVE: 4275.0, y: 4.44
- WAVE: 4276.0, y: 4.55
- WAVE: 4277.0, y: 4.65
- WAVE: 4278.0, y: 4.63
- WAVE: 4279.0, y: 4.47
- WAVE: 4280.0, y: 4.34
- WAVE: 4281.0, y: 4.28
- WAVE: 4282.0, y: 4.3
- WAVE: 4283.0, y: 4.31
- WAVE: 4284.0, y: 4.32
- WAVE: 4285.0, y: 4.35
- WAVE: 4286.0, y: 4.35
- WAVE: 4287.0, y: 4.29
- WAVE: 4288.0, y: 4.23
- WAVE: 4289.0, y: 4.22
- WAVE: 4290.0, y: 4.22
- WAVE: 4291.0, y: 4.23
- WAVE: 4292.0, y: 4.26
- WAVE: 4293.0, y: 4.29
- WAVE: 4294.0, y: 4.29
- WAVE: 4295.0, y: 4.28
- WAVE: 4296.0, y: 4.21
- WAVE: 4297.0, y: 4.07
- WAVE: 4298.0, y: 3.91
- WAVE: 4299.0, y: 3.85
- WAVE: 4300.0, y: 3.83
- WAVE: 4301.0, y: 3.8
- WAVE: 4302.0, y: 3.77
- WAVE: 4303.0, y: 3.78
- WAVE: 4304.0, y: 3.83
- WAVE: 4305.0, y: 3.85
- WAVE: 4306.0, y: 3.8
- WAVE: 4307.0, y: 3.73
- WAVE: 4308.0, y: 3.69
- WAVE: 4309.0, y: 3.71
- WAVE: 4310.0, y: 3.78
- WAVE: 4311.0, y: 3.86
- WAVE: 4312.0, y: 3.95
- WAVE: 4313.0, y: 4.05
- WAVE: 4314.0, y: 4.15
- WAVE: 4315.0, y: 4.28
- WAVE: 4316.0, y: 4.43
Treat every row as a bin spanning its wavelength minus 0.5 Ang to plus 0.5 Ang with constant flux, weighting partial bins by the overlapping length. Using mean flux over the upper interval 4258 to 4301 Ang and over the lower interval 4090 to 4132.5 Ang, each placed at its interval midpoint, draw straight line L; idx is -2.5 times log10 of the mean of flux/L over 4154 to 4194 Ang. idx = -0.06 mag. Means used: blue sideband 3.96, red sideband 4.32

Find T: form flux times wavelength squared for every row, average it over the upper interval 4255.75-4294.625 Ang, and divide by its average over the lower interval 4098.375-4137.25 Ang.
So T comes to 1.2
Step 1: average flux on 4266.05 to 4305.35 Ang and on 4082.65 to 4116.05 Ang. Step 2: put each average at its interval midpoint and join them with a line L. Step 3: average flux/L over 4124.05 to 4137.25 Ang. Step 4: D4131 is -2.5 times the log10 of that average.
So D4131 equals -0.09 mag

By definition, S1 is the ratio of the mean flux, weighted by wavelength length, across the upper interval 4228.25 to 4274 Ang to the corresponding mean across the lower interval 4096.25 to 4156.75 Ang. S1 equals 1.07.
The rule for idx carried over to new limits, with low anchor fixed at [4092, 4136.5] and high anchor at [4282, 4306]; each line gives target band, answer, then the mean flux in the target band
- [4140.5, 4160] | -0.10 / 4.38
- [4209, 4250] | -0.09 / 4.4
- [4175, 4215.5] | -0.07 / 4.29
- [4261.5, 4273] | -0.08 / 4.4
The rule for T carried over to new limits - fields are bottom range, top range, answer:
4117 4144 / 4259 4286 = 1.08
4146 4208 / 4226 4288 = 1.06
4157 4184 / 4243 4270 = 1.07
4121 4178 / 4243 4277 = 1.08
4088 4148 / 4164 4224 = 1.10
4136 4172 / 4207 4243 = 1.03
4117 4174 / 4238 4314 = 1.04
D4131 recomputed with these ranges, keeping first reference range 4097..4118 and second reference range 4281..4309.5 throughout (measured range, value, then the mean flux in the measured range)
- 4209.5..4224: -0.121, 4.4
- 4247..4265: -0.110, 4.43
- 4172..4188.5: -0.091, 4.22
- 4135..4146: -0.161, 4.43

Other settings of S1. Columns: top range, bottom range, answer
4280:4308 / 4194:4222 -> 0.94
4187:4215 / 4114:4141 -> 0.99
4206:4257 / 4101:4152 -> 1.06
